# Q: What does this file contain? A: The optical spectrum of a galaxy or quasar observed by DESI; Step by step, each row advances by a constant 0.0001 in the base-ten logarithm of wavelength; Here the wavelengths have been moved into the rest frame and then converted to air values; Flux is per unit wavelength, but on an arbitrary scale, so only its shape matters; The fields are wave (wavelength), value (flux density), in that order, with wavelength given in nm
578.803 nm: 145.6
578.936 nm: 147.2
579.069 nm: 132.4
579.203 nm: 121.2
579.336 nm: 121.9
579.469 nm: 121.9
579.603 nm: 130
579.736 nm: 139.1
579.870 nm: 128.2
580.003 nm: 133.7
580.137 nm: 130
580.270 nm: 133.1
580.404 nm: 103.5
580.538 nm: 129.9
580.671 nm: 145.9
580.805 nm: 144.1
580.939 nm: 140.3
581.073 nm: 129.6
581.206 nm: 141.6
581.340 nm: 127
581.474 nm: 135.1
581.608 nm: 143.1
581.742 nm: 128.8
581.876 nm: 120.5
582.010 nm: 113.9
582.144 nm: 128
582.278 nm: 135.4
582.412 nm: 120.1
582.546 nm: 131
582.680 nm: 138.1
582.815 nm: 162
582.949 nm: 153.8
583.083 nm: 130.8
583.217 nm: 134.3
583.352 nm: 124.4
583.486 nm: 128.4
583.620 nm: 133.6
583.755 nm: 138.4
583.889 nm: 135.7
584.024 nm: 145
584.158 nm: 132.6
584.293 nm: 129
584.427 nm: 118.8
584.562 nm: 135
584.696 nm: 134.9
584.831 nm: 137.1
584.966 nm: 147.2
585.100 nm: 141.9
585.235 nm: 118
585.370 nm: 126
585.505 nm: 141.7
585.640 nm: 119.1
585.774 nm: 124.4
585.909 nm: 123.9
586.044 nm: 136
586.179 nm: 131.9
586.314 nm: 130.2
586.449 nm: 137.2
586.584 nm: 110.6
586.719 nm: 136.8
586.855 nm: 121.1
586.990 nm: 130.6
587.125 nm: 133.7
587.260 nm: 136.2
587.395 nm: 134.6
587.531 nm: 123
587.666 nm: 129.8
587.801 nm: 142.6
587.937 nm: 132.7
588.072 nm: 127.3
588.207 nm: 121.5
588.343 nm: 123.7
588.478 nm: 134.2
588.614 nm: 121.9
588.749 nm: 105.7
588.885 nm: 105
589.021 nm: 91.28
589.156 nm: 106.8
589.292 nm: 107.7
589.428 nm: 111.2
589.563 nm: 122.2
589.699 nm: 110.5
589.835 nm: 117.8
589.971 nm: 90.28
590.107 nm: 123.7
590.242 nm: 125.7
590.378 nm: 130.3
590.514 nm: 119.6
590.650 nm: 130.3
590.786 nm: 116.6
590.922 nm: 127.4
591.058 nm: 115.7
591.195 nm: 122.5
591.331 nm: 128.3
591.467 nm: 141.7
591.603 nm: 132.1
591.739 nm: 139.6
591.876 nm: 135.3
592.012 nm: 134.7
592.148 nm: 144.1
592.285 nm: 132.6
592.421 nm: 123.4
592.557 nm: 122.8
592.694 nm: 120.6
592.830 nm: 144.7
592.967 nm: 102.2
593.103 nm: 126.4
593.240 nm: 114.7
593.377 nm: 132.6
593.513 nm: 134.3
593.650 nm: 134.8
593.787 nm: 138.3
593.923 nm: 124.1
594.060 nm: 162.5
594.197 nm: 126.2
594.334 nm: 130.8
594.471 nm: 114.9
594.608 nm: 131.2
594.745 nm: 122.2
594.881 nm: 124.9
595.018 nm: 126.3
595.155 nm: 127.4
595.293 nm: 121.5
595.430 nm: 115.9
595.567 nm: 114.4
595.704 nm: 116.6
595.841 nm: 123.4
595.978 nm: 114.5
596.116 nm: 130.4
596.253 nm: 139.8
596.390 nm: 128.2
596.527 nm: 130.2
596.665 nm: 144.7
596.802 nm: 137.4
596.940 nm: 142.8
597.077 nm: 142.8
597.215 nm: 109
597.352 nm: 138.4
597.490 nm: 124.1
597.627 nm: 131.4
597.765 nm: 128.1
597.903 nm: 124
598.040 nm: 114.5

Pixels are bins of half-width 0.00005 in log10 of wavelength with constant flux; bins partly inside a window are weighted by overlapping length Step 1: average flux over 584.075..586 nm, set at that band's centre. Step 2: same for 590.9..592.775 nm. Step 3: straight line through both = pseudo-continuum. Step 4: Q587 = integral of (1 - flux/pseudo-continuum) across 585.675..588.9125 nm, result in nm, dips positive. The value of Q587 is 0.08 nm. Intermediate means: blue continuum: 131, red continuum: 130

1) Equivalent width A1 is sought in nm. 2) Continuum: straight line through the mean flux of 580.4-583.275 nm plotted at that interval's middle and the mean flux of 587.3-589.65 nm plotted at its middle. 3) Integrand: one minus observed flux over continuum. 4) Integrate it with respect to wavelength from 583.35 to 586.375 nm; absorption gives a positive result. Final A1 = -0.10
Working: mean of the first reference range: 134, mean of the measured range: 132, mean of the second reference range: 120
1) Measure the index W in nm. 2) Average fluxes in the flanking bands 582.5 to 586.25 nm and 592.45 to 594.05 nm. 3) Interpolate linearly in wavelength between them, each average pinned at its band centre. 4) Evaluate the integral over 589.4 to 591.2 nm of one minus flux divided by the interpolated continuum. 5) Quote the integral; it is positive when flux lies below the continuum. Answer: 0.155 nm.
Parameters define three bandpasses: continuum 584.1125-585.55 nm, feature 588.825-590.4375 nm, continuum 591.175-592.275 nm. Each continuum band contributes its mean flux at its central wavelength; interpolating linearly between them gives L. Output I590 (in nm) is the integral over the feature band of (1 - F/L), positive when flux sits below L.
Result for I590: 0.27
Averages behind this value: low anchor 133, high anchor 135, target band 112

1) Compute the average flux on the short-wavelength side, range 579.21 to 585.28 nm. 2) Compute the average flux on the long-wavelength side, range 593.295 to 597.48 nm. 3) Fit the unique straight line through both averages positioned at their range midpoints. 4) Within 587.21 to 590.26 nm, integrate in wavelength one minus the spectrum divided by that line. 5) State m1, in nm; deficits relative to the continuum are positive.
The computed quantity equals 0.276 nm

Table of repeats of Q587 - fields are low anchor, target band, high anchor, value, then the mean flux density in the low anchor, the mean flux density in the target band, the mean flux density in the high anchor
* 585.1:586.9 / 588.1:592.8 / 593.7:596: 0.19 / 128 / 122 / 126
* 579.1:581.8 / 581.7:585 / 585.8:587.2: -0.08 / 131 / 133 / 129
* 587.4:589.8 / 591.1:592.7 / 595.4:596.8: -0.12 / 119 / 132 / 127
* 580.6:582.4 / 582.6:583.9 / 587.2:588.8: -0.06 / 133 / 138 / 128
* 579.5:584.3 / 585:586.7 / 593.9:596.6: 0.03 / 133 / 129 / 126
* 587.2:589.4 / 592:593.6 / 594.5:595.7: -0.07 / 121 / 128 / 122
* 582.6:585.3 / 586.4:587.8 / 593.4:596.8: 0.04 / 136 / 130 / 128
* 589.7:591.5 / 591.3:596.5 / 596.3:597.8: -0.05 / 121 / 128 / 133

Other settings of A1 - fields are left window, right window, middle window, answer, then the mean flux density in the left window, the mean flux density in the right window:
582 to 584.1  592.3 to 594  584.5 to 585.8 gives 0.006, 135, 127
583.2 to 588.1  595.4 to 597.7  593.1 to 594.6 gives -0.020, 131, 129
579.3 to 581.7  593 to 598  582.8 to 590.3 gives 0.209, 132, 128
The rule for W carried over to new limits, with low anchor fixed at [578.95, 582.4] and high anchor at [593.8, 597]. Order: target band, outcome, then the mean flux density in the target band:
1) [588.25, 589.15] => 0.111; 113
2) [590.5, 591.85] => 0.011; 128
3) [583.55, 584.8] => -0.037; 134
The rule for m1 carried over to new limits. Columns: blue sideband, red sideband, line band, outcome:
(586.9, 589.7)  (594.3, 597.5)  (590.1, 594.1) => -0.15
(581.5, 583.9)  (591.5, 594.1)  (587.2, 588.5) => 0.02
